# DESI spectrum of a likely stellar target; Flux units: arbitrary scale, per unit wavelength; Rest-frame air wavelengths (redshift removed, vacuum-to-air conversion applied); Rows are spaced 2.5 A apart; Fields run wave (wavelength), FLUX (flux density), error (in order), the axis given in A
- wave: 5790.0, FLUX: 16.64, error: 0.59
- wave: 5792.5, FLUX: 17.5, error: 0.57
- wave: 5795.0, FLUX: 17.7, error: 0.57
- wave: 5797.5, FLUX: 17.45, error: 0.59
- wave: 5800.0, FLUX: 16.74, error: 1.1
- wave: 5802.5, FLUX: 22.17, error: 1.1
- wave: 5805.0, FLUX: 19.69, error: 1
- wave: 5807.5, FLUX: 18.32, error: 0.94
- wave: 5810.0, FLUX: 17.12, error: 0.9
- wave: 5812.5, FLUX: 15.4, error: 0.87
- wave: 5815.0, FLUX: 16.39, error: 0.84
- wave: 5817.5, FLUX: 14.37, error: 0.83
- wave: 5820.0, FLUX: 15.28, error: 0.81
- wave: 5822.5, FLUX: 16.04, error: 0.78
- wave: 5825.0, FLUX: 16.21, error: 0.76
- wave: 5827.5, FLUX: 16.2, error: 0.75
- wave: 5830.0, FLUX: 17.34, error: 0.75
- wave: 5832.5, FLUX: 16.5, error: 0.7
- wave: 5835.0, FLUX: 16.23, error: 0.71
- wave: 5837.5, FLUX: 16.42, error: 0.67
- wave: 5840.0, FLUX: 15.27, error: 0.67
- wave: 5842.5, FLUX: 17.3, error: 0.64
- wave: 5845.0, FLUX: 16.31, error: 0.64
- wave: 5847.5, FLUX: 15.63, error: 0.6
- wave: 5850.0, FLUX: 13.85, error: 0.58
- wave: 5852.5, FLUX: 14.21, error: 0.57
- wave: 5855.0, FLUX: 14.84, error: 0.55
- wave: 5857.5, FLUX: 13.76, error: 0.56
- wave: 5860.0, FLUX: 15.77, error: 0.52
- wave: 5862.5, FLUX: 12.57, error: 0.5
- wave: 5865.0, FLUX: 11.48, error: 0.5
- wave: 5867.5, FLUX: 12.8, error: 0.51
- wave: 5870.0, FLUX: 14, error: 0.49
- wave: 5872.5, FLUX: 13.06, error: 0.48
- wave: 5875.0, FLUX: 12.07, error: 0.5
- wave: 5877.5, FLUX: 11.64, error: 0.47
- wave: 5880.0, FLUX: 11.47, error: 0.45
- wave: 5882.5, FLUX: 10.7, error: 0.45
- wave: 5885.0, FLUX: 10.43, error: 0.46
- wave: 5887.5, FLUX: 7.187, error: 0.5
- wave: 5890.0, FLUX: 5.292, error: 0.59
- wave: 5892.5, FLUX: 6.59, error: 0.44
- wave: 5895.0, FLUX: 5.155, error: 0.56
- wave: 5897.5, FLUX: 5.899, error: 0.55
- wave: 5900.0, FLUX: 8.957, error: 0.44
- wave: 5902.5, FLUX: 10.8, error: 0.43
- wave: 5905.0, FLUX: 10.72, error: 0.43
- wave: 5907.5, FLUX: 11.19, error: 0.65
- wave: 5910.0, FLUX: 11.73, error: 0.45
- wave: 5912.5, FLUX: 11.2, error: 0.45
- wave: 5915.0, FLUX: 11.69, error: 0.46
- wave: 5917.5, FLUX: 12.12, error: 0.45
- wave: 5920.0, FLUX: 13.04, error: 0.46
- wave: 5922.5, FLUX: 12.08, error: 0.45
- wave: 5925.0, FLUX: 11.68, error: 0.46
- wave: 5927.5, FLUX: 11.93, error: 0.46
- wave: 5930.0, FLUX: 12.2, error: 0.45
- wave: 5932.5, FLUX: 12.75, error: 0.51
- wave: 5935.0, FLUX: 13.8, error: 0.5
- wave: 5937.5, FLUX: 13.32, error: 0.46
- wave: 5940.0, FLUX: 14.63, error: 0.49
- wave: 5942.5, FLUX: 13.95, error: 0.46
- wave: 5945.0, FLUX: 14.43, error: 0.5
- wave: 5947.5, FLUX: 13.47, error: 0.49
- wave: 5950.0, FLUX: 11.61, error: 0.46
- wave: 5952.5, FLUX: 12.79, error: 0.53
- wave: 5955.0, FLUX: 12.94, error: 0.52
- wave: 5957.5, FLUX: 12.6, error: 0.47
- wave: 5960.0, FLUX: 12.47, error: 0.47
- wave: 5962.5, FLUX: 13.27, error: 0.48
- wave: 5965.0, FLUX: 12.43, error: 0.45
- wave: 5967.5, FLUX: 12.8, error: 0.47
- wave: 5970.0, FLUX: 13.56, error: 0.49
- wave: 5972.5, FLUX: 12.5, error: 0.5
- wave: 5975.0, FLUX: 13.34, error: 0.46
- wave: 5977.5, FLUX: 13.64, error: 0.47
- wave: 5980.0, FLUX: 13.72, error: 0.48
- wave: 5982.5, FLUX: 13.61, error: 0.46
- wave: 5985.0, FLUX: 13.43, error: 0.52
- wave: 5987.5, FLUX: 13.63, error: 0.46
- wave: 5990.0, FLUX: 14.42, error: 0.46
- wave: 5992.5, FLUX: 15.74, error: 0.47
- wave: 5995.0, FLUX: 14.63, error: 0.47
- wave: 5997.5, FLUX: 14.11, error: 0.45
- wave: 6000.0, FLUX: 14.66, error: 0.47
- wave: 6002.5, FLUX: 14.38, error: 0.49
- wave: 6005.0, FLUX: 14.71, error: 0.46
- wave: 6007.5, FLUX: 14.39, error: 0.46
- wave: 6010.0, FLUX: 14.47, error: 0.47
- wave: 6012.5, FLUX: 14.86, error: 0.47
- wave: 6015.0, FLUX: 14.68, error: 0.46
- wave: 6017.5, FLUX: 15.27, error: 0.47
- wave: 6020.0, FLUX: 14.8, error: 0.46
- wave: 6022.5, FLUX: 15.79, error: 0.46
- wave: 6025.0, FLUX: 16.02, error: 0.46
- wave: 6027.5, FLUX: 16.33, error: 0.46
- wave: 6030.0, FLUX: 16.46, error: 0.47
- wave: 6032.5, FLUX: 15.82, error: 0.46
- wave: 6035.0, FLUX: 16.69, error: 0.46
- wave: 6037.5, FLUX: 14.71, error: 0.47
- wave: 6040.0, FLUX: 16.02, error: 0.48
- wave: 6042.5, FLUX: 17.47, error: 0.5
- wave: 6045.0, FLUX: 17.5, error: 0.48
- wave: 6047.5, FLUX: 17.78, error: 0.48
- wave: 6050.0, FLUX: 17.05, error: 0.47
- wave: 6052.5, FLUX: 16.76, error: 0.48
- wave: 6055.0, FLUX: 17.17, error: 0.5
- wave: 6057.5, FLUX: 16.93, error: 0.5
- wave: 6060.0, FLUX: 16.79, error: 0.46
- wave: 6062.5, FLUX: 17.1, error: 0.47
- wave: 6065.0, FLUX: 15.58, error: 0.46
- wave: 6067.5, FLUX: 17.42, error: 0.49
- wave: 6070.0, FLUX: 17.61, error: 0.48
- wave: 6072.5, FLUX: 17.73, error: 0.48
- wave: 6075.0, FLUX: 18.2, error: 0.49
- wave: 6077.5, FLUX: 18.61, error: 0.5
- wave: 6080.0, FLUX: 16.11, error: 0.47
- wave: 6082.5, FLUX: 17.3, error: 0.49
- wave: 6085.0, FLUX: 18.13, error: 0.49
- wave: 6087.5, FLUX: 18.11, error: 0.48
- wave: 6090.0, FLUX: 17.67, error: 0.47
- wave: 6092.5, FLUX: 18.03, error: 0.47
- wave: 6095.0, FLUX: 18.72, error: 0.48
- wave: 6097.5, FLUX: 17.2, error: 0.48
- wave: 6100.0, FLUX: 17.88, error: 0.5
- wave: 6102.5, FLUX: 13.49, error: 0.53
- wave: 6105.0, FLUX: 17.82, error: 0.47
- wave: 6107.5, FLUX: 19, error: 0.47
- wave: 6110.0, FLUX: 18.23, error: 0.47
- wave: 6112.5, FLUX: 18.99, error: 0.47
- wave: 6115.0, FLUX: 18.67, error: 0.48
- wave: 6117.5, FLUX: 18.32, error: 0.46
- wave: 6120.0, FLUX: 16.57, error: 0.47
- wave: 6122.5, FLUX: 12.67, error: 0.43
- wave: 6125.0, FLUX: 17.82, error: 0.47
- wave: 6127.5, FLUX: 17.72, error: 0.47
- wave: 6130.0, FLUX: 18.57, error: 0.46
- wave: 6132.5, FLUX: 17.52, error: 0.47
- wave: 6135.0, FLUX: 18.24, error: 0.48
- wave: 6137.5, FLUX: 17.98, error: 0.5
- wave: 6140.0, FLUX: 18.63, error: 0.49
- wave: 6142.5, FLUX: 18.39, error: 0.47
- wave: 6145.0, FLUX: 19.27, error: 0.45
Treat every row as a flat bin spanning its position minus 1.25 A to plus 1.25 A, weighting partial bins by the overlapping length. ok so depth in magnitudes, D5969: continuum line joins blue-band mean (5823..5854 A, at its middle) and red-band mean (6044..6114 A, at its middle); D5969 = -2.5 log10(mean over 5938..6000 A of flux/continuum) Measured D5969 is 0.235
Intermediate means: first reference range 15.9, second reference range 17.5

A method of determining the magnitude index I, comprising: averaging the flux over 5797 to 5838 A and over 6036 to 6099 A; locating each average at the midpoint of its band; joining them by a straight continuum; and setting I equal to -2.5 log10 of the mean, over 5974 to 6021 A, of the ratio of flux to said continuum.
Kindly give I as 0.20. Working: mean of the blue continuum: 16.9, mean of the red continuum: 17.3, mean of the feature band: 14.3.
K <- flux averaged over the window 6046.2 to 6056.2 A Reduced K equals 17.2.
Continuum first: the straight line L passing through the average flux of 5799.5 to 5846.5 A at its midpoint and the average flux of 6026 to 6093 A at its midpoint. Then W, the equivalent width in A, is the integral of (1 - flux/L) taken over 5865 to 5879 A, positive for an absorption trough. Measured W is 3.5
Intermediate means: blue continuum 16.8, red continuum 17.1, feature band 12.6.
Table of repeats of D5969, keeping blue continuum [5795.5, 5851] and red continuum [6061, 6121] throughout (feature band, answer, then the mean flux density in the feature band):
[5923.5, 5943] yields 0.296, 13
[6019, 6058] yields 0.062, 16.5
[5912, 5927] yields 0.378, 12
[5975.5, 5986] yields 0.257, 13.6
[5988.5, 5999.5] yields 0.175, 14.7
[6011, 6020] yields 0.164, 14.9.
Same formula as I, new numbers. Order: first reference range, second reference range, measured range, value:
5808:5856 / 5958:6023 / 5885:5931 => 0.440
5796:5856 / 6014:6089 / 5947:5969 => 0.294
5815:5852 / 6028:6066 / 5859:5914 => 0.466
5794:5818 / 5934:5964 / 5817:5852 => 0.056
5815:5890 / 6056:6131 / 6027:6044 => 0.025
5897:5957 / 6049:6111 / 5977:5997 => 0.005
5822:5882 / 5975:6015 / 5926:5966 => 0.106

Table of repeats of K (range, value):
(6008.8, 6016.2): 14.7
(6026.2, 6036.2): 16.3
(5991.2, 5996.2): 15.2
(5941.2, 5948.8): 13.9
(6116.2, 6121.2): 17.5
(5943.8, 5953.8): 13.1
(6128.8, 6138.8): 18.1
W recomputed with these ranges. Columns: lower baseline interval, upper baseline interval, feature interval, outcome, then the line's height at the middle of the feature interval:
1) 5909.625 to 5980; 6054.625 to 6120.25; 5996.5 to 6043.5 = -0.1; 15.3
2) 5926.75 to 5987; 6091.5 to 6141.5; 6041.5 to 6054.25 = -1.3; 15.7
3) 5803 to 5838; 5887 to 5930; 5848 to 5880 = 0.1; 13.3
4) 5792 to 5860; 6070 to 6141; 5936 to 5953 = 3.5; 16.9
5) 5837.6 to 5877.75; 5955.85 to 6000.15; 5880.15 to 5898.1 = 8.2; 14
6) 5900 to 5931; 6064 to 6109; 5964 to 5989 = 0.7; 13.7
